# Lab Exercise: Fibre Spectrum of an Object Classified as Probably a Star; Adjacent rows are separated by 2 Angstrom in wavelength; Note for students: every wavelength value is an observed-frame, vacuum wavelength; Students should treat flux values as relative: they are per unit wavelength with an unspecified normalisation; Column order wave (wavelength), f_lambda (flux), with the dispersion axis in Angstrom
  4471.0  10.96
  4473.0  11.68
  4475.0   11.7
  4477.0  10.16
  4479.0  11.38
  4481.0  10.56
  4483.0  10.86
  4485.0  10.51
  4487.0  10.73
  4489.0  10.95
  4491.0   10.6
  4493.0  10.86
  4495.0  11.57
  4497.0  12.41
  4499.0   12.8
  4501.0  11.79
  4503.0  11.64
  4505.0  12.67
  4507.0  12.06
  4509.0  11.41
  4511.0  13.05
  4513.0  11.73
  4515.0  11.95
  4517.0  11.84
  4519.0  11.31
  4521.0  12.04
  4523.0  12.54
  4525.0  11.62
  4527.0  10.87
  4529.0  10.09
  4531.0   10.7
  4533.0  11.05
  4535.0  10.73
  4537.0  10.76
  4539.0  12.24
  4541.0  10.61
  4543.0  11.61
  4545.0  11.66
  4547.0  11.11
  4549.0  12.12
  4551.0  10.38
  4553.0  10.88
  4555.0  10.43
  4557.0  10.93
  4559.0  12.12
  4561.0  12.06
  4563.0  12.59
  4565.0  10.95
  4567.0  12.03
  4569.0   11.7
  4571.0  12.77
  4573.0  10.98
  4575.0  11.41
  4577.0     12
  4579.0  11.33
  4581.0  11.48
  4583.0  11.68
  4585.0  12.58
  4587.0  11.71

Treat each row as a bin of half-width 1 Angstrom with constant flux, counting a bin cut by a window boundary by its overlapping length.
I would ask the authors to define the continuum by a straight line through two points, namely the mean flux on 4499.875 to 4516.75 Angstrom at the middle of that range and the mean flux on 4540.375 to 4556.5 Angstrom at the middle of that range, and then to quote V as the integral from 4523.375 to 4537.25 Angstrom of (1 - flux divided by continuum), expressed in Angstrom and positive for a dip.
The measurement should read 0.7 Angstrom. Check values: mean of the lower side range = 12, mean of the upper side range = 11.1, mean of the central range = 10.9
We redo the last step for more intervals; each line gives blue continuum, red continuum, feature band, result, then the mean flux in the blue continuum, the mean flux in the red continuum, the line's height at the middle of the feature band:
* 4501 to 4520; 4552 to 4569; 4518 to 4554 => 1.5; 12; 11.5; 11.7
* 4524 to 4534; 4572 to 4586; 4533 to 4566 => -0.4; 10.9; 11.6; 11.2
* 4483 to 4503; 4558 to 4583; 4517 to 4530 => 0.1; 11.3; 11.8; 11.5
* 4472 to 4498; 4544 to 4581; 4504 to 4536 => -0.9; 11.1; 11.5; 11.3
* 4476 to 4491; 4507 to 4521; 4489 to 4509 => -0.8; 10.7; 11.9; 11.3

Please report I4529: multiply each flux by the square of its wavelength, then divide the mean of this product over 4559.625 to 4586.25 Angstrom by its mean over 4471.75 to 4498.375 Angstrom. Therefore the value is 1.1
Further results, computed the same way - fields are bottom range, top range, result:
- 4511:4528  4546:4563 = 0.97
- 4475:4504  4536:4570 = 1.05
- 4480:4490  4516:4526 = 1.12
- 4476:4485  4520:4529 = 1.10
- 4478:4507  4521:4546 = 1.00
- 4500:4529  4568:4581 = 1.01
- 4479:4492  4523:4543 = 1.05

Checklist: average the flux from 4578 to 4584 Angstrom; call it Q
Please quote 11.5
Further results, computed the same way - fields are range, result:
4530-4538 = 10.8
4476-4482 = 10.7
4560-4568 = 11.9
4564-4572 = 11.9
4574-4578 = 11.7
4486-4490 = 10.8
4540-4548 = 11.2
